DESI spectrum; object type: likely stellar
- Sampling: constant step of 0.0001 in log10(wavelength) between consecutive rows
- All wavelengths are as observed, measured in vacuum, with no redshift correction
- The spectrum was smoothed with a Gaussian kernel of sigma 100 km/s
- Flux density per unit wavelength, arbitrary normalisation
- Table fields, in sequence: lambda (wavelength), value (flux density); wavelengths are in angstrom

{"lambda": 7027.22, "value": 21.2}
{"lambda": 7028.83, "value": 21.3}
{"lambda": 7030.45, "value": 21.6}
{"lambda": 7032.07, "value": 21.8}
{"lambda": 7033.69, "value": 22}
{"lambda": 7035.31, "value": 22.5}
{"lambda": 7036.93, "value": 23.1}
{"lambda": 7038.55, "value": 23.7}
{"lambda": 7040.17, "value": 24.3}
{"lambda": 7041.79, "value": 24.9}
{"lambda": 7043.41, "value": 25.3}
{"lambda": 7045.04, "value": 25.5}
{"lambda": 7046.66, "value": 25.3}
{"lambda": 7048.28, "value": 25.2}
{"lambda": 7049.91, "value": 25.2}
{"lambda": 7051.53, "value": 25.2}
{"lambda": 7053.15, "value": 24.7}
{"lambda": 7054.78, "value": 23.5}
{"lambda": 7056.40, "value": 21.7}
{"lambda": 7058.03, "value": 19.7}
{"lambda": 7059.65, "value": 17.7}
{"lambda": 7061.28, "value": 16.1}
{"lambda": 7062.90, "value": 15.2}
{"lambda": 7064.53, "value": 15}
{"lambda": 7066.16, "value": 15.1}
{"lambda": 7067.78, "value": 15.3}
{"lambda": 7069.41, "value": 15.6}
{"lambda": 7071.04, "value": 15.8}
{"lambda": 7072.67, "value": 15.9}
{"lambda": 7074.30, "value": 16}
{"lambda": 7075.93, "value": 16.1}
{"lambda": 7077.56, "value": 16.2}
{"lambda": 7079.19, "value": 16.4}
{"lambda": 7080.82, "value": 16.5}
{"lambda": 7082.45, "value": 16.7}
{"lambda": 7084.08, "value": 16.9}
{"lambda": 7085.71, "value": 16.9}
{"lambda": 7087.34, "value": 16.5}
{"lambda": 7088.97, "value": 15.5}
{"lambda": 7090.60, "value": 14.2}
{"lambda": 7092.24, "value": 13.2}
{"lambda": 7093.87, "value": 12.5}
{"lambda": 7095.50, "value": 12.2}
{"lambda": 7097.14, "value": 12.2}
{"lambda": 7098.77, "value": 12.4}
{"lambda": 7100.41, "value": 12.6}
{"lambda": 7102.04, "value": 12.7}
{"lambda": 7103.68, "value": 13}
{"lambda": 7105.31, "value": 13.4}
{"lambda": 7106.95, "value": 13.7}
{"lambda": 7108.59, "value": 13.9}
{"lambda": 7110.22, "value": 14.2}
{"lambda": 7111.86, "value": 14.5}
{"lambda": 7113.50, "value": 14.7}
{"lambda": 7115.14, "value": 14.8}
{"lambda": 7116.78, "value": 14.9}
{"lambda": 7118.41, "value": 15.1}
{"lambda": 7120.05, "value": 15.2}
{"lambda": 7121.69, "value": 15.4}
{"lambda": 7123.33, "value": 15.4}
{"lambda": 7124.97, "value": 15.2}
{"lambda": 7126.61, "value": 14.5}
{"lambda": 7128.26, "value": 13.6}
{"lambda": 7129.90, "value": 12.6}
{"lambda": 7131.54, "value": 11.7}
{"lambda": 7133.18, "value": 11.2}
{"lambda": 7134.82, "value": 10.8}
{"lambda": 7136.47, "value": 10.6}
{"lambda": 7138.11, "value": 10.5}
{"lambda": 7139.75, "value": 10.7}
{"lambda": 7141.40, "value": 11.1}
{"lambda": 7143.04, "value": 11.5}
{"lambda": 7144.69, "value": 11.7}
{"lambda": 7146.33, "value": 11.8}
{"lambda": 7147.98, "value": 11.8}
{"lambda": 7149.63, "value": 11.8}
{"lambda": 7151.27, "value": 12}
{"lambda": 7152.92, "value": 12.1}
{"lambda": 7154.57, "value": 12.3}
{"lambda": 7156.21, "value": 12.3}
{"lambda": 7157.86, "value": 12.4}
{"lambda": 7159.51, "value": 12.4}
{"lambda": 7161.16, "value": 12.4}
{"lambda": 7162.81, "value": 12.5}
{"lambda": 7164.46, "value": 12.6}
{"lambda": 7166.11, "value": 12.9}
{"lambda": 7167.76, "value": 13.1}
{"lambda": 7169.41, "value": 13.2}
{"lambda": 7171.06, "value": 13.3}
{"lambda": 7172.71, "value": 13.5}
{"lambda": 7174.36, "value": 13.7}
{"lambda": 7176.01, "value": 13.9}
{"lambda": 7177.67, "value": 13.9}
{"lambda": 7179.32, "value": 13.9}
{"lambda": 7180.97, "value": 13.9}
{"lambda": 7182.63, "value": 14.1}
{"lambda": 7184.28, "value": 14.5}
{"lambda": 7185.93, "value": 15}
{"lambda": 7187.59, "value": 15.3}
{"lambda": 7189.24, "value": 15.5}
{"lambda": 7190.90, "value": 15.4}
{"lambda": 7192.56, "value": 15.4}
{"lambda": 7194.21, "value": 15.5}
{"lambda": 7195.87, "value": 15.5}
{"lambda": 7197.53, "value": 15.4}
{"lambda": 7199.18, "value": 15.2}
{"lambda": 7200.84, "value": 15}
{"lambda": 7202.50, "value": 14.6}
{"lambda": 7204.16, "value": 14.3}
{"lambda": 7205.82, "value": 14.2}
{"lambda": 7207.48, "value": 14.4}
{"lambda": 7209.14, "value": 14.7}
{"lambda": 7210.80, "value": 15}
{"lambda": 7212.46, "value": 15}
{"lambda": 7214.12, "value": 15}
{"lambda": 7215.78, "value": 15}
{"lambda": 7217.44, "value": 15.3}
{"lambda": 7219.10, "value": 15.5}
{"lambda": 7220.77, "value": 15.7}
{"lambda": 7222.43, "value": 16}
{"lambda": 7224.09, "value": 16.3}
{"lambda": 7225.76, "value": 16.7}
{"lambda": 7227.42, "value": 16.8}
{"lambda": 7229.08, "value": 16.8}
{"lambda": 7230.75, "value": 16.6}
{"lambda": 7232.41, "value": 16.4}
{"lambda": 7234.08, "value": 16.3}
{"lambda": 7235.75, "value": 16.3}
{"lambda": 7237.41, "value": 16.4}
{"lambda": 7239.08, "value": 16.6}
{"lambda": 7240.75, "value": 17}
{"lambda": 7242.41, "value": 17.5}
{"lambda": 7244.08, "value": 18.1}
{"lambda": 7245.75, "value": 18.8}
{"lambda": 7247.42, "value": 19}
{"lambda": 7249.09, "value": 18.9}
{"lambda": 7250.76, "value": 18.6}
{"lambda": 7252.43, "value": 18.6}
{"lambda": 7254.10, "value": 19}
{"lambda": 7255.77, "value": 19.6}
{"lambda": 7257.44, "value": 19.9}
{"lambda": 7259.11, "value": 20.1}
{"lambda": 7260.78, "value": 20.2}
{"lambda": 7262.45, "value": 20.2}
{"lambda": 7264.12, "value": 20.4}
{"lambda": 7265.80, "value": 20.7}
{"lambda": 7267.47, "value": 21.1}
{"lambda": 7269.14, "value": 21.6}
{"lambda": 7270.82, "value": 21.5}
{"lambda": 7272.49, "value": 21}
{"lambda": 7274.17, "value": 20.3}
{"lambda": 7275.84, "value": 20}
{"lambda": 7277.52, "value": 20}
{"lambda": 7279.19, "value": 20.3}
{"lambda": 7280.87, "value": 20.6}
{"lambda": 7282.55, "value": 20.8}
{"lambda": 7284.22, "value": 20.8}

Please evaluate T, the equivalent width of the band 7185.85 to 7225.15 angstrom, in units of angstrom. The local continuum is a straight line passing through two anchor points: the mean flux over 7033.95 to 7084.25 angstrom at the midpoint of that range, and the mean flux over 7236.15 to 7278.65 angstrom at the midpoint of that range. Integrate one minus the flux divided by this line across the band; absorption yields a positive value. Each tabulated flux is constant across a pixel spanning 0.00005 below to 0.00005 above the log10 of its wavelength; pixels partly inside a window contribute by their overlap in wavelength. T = 8.7 angstrom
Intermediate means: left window 19.9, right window 19.4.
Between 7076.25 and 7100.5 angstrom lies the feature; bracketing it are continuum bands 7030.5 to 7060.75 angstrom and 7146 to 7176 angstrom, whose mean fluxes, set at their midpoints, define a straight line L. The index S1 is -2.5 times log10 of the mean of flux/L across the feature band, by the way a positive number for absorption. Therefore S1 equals 0.29 mag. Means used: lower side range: 23.3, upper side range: 12.6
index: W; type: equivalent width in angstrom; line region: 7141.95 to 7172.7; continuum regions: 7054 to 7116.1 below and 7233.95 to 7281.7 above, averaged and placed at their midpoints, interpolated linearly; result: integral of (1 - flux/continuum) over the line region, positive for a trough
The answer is 8.4 angstrom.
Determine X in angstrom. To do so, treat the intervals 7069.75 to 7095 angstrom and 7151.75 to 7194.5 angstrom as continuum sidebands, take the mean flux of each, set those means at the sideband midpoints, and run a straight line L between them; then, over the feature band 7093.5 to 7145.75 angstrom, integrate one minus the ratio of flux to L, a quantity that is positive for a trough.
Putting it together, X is 6.2 angstrom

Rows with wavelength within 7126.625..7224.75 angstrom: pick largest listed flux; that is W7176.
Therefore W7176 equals 16.3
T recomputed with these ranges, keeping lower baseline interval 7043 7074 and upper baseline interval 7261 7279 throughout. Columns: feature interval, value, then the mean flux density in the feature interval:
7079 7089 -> 1.75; 16.6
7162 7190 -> 9.02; 13.8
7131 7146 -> 6.78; 11.1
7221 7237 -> 3.19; 16.4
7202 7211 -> 2.62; 14.5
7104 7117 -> 3.86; 14.2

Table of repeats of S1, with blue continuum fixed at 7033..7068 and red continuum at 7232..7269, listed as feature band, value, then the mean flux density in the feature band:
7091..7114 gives 0.50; 13.2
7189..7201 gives 0.26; 15.4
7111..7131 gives 0.38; 14.6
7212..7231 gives 0.20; 15.9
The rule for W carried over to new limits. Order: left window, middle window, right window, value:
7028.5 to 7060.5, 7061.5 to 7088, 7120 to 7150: 4.8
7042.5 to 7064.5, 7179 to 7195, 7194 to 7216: 0.9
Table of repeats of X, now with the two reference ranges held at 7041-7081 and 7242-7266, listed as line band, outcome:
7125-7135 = 3.47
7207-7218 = 2.52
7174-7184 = 2.82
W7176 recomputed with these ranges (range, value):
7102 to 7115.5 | 14.8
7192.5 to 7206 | 15.5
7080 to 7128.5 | 16.9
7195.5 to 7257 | 19.6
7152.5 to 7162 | 12.4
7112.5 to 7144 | 15.4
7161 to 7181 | 13.9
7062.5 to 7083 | 16.7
